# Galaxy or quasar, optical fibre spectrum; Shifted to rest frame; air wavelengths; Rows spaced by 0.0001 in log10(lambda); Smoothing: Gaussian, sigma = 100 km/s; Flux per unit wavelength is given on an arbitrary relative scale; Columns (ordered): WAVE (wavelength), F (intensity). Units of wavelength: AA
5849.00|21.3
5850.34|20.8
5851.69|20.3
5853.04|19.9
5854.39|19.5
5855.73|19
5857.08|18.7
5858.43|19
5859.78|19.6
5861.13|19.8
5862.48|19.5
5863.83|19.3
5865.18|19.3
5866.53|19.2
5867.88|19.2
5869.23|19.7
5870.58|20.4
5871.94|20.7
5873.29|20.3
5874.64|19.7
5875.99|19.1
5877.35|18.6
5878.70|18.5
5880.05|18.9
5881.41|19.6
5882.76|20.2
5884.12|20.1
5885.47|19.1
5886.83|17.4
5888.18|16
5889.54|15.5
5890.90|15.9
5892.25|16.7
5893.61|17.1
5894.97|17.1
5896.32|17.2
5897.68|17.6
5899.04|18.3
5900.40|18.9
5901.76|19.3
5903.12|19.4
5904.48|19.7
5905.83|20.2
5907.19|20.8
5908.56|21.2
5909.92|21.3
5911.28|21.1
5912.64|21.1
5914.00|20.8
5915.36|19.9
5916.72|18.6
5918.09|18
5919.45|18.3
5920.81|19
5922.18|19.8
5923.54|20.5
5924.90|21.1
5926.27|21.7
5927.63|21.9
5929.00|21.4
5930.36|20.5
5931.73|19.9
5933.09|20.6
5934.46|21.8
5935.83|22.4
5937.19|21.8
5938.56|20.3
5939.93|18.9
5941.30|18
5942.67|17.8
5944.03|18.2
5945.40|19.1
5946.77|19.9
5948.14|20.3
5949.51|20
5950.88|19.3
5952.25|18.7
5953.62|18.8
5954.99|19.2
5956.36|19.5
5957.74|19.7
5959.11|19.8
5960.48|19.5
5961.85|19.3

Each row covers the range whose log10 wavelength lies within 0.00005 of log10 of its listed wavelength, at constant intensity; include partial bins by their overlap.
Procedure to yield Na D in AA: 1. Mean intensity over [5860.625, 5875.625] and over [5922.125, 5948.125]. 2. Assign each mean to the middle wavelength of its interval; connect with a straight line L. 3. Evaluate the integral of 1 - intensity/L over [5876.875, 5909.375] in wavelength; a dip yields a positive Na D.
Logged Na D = 2.4 AA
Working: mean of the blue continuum 19.7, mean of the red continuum 20.3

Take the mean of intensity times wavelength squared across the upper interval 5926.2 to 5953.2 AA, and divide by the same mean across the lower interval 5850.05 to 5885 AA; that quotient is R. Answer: 1.05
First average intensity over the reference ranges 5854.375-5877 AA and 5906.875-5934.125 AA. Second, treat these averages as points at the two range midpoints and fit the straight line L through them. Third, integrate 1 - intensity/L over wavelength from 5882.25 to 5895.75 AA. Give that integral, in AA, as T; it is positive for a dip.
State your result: 1.6 AA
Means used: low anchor 19.5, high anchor 20.4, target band 17.5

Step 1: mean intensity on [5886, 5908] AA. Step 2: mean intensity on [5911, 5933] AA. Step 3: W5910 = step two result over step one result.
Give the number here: 1.13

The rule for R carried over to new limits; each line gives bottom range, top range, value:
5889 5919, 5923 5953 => 1.08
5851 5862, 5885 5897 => 0.88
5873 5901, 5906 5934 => 1.14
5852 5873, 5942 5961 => 1.02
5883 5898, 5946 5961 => 1.15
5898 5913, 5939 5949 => 0.96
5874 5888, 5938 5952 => 1.03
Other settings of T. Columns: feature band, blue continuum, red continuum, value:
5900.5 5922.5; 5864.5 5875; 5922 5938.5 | 0.9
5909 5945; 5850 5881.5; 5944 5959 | -1.4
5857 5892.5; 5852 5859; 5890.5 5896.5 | -1.7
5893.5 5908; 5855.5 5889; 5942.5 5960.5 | 0.4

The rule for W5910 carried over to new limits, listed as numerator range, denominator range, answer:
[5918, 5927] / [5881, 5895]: 1.13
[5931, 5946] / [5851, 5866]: 1.02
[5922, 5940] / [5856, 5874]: 1.07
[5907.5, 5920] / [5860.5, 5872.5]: 1.02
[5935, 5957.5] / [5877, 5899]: 1.09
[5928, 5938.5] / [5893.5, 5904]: 1.16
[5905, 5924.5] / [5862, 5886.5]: 1.03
